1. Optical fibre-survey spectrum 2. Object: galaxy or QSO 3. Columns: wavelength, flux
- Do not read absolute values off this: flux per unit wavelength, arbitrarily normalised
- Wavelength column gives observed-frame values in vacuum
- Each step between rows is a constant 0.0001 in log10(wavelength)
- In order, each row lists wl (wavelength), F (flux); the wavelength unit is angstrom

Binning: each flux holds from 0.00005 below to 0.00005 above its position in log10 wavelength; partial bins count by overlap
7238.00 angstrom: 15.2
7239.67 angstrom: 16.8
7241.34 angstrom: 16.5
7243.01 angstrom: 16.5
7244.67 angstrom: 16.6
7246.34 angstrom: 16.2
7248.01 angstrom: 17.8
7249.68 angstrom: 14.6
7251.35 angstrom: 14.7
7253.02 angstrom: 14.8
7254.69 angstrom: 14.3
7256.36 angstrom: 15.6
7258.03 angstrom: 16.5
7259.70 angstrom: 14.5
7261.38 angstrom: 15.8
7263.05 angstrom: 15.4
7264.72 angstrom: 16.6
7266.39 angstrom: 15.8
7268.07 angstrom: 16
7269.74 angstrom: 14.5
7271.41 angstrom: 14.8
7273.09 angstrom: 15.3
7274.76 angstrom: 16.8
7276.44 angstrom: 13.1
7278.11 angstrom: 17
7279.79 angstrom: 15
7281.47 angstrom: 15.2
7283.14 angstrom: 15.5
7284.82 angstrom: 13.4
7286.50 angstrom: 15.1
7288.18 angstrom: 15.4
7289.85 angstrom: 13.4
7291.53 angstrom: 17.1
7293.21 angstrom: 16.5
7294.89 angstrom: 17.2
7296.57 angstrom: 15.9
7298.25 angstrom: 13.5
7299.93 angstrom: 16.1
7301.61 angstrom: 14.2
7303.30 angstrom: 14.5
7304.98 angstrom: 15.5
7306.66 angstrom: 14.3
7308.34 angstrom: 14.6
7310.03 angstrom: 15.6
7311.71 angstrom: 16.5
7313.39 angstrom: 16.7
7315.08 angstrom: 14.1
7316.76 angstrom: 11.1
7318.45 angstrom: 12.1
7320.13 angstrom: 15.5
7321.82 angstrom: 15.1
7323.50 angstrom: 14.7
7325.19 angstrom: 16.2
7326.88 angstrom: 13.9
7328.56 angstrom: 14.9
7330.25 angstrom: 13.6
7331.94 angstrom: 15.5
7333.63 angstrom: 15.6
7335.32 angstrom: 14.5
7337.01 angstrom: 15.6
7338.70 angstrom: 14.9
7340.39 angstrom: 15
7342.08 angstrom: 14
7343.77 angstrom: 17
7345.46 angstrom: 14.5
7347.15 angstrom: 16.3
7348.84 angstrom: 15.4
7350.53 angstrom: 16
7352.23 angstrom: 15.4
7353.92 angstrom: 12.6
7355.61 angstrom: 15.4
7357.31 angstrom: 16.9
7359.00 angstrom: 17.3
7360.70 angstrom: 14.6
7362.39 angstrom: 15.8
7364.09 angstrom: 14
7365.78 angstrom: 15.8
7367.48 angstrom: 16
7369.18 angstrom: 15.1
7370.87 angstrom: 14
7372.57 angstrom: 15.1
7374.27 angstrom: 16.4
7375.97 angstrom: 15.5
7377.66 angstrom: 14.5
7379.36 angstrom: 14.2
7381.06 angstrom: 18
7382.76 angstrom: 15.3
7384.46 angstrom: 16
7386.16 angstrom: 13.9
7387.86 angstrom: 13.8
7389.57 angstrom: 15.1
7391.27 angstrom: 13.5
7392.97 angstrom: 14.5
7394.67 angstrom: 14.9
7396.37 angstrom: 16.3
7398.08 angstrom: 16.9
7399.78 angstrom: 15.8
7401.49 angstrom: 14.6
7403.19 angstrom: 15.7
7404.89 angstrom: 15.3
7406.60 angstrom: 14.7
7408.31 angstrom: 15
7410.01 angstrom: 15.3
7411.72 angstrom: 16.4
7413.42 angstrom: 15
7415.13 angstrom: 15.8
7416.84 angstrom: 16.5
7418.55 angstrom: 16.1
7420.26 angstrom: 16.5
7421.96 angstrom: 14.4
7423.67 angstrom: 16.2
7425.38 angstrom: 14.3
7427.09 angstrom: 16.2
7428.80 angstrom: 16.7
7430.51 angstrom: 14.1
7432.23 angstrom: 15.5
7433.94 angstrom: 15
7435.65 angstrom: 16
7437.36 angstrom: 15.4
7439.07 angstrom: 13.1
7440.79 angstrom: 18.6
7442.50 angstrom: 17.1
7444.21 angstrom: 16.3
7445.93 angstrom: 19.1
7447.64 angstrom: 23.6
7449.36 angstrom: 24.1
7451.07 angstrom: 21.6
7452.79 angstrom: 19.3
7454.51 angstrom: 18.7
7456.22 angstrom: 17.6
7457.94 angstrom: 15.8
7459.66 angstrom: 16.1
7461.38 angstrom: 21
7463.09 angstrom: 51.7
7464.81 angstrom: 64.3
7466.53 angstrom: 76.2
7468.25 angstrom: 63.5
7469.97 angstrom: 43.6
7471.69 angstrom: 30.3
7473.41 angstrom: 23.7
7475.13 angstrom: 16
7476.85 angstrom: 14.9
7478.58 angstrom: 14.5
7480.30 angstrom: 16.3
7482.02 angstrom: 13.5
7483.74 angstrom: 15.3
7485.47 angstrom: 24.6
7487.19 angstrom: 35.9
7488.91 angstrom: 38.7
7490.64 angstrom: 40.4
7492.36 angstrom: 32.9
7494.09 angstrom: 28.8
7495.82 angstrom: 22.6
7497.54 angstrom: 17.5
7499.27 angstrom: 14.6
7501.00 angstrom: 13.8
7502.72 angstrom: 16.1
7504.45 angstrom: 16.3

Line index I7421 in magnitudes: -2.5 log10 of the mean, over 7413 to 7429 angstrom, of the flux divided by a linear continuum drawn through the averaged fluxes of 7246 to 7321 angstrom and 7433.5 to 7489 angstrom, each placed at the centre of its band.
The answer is 0.43 mag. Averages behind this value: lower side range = 15.2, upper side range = 25.7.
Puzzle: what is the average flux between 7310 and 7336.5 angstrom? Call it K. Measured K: 14.7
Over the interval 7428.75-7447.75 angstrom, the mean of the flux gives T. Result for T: 16.4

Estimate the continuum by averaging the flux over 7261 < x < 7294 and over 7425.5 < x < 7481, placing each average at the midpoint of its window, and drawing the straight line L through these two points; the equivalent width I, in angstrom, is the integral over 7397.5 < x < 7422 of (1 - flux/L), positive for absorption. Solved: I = 7.3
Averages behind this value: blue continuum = 15.4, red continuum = 24.5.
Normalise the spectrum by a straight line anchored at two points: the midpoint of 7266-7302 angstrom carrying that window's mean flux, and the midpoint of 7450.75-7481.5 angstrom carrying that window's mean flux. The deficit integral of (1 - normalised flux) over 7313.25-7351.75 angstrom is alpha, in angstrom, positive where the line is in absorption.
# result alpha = 8.9 angstrom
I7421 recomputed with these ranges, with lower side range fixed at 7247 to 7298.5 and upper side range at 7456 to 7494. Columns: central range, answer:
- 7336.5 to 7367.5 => 0.372 mag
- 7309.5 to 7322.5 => 0.278 mag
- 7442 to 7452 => 0.389 mag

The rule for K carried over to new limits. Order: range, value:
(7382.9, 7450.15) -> 16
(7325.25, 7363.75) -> 15.2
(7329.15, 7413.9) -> 15.3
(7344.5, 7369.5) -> 15.4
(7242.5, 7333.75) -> 15.2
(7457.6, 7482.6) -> 32.6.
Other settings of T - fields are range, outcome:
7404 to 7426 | 15.5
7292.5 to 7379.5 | 15.1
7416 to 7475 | 24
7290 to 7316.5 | 15.3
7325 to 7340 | 14.9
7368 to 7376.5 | 15.2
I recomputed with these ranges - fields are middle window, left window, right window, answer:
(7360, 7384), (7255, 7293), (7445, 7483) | 7.3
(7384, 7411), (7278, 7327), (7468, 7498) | 7.8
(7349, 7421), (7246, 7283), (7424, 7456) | 6.3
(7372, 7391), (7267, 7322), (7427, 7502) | 4.5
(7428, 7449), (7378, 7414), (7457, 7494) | 6.3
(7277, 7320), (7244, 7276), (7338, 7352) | 1.3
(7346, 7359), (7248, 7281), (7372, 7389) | -0.2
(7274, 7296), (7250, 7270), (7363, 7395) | -0.2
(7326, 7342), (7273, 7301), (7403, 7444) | 0.7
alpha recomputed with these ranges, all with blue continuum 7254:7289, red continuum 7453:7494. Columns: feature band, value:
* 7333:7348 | 3.8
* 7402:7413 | 4.4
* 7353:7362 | 2.6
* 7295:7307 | 1.7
